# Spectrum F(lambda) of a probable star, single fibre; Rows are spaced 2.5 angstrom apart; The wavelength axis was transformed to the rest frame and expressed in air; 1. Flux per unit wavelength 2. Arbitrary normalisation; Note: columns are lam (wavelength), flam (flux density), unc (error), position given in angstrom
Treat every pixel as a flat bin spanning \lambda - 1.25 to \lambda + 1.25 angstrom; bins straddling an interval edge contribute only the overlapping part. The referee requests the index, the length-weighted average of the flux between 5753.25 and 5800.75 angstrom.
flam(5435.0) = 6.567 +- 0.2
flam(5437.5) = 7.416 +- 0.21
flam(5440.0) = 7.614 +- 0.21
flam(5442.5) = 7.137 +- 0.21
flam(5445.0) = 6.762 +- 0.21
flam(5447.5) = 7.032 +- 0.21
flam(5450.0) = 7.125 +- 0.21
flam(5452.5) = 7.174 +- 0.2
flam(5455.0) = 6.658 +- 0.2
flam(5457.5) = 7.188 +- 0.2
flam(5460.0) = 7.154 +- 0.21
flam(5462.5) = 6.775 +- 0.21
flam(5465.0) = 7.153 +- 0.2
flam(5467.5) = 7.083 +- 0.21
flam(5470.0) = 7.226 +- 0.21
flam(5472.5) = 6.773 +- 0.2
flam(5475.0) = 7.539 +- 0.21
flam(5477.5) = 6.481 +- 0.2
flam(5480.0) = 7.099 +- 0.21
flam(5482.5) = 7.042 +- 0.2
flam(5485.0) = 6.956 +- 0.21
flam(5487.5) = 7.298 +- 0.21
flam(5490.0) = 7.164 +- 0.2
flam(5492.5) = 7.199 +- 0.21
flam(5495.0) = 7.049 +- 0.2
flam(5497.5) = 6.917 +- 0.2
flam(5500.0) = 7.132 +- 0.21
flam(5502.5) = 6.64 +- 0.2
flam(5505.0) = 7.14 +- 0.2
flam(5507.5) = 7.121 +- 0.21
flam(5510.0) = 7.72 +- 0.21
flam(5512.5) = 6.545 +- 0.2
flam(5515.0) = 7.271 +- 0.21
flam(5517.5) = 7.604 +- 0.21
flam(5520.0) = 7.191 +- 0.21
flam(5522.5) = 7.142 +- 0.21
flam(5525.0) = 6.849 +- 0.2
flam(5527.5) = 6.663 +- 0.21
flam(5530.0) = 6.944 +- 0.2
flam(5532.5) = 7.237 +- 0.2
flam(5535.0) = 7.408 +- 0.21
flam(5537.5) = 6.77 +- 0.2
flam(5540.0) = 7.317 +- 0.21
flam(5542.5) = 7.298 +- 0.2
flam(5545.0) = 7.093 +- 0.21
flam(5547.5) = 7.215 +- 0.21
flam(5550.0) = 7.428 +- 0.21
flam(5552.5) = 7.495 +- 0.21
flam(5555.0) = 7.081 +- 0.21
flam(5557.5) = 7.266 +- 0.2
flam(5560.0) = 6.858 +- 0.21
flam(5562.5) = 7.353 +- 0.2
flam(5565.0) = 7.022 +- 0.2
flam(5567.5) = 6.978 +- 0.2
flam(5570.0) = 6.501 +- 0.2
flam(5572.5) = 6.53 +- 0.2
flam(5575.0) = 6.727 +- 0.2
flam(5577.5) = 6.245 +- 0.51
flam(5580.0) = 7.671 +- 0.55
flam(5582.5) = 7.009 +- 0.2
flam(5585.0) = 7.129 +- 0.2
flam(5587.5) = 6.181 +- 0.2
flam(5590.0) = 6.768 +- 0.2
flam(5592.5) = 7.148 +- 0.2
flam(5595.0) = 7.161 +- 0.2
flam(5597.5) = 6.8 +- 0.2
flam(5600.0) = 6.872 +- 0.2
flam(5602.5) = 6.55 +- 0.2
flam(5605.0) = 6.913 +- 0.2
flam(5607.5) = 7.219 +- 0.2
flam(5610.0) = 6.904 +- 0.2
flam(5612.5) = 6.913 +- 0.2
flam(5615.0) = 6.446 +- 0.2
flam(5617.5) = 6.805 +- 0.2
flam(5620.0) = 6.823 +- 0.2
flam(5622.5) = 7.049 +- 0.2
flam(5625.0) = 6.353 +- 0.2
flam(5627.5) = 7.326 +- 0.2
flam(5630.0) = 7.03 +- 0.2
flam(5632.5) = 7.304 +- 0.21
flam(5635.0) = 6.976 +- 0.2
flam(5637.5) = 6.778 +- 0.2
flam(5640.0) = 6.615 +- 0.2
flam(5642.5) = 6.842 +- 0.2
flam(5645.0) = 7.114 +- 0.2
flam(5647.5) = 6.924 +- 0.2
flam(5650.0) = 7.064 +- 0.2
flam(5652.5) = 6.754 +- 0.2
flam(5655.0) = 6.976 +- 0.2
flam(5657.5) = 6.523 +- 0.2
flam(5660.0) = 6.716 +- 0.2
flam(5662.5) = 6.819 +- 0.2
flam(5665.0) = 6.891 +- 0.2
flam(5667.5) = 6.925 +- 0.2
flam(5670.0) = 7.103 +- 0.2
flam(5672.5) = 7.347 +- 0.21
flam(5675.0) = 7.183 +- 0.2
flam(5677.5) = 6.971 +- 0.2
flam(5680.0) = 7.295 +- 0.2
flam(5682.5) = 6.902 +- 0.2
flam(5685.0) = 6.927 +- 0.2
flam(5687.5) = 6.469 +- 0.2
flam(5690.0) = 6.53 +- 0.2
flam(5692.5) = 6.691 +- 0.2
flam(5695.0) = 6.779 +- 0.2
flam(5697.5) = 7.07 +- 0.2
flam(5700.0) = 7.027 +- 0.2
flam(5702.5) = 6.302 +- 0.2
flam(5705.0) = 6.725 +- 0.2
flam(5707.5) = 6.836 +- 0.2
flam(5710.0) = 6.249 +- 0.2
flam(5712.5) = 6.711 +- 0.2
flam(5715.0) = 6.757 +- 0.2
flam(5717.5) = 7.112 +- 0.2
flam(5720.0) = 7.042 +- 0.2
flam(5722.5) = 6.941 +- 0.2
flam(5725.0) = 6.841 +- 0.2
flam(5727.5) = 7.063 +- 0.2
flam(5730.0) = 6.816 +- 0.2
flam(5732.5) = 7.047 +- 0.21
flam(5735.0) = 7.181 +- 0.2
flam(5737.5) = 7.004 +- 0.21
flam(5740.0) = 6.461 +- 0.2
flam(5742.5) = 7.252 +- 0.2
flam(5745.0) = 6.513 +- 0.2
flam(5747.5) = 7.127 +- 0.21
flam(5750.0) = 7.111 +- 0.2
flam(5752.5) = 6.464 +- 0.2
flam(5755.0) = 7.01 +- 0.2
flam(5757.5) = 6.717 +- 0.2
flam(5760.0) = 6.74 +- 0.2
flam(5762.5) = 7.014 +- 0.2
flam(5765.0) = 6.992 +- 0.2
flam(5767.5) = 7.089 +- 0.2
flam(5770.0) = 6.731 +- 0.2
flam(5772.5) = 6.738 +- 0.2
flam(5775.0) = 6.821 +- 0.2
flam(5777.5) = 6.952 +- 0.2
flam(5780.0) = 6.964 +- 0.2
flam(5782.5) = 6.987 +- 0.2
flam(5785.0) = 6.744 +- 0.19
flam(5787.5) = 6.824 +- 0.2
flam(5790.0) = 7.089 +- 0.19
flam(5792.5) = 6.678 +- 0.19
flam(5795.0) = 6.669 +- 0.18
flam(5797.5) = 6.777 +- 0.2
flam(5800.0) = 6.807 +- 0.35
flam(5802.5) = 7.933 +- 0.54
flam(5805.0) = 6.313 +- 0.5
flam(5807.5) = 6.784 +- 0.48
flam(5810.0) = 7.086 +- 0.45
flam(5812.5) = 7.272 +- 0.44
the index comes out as 6.86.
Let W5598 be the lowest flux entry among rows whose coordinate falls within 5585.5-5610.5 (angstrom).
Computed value 6.181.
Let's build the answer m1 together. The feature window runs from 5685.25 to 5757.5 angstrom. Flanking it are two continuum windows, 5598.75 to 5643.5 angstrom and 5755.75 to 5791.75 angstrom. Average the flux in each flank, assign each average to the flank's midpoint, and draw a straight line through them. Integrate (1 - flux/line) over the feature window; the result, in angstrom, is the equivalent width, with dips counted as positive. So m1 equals 0.58 angstrom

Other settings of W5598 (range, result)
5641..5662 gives 6.523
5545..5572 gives 6.501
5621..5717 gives 6.249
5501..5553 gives 6.545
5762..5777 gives 6.731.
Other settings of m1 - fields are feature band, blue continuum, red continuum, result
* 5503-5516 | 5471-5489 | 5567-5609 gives -0.3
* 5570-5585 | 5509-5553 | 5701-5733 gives 0.5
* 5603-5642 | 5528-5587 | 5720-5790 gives 0.6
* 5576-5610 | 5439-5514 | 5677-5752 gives 0.3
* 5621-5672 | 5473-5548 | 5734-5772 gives 0.5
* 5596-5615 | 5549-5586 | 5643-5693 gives 0.3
